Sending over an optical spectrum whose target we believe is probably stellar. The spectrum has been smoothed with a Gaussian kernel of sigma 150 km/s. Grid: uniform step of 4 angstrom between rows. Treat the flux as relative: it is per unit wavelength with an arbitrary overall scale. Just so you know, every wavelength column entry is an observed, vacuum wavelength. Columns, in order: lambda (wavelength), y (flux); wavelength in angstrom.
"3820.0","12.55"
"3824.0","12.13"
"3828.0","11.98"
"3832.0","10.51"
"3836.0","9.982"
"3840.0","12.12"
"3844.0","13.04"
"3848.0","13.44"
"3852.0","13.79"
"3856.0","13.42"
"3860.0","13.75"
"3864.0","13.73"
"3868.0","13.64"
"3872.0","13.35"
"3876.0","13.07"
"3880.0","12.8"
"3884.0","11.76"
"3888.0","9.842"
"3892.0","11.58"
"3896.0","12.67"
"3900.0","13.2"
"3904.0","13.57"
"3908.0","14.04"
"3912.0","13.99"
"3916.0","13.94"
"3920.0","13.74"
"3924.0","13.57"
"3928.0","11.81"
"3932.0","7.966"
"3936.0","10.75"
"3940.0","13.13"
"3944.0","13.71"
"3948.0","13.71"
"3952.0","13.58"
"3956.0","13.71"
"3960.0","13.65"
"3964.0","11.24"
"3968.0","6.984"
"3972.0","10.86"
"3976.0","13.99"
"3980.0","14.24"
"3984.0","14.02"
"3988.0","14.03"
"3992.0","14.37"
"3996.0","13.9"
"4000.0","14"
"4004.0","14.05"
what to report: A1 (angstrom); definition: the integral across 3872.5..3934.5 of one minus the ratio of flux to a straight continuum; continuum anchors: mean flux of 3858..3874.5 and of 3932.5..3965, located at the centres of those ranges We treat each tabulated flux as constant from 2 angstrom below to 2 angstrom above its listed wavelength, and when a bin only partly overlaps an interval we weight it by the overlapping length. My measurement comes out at 3.3 angstrom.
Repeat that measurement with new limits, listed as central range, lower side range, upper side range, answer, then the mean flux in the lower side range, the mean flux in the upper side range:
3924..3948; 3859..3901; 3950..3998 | 1.78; 12.6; 12.9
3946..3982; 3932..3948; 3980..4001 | 1.60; 12.1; 14.1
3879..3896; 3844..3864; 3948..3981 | 2.09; 13.6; 12.3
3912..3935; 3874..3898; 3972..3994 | 0.66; 12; 13.8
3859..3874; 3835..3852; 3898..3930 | -0.95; 12.5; 13.5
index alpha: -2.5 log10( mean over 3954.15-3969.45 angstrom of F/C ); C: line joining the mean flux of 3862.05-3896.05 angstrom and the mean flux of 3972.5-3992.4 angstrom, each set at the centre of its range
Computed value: 0.18 mag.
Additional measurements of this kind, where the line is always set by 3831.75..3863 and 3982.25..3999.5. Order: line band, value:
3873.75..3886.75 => 0.05 mag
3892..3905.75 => 0.02 mag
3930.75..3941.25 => 0.26 mag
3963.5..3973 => 0.43 mag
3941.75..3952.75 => 0.00 mag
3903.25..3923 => -0.04 mag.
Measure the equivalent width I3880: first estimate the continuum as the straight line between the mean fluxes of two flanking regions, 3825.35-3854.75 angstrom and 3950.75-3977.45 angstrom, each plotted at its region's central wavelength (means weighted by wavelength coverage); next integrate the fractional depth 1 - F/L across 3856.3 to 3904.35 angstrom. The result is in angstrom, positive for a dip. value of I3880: -2.6 angstrom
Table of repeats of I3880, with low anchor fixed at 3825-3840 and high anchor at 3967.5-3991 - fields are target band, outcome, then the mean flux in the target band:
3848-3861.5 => -2.7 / 13.6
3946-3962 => -1.5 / 13.7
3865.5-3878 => -2.0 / 13.4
